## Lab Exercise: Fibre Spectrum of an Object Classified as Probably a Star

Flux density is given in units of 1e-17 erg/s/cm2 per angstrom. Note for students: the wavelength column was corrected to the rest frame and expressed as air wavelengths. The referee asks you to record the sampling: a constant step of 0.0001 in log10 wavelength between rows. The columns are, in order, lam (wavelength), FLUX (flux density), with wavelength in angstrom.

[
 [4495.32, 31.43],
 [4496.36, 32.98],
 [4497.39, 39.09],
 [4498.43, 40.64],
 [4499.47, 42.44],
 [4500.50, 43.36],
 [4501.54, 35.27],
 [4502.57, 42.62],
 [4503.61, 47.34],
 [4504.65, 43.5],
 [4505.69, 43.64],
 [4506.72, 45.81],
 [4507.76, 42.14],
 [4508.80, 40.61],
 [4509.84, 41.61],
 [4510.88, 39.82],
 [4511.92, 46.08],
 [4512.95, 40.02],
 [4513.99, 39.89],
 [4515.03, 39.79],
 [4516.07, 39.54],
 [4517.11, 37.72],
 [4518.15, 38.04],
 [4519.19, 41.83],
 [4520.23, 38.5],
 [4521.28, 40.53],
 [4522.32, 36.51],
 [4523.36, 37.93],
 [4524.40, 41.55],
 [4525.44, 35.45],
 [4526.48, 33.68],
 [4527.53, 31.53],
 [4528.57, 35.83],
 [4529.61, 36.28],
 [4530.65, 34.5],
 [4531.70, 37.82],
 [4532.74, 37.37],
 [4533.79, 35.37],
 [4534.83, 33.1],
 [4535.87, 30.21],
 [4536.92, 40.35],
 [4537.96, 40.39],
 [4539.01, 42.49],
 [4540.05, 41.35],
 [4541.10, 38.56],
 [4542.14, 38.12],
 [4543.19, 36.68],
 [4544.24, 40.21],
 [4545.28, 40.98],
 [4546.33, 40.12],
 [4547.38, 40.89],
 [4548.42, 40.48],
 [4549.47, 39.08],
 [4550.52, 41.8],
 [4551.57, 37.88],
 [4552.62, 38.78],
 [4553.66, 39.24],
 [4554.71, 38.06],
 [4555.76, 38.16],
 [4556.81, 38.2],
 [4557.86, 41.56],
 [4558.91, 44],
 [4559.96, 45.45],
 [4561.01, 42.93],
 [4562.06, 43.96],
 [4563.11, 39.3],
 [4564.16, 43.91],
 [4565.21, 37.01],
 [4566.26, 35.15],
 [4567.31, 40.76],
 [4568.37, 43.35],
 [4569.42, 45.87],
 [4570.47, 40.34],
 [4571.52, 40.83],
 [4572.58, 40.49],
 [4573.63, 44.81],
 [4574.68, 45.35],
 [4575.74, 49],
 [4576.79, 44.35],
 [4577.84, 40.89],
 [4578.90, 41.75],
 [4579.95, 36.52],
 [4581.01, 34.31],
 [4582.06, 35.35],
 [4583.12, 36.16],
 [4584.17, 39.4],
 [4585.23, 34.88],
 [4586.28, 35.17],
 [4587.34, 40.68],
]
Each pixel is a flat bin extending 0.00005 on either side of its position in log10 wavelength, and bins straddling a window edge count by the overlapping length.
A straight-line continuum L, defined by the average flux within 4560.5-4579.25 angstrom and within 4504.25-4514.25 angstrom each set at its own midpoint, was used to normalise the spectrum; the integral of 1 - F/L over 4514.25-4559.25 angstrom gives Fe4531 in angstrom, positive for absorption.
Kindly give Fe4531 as 4.2 angstrom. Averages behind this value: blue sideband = 42.4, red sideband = 42.2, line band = 38.4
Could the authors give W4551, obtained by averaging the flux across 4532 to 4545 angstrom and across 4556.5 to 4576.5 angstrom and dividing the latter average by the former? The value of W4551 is 1.12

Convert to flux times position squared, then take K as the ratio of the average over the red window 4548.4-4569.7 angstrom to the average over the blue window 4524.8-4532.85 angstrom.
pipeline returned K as 1.17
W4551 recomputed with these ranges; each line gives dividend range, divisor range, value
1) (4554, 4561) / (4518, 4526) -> 1.06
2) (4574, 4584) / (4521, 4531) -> 1.11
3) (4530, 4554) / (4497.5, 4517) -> 0.92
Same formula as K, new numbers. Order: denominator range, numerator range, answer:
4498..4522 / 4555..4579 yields 1.04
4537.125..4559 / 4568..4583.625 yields 1.05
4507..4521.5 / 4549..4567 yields 1.01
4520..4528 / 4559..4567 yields 1.14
